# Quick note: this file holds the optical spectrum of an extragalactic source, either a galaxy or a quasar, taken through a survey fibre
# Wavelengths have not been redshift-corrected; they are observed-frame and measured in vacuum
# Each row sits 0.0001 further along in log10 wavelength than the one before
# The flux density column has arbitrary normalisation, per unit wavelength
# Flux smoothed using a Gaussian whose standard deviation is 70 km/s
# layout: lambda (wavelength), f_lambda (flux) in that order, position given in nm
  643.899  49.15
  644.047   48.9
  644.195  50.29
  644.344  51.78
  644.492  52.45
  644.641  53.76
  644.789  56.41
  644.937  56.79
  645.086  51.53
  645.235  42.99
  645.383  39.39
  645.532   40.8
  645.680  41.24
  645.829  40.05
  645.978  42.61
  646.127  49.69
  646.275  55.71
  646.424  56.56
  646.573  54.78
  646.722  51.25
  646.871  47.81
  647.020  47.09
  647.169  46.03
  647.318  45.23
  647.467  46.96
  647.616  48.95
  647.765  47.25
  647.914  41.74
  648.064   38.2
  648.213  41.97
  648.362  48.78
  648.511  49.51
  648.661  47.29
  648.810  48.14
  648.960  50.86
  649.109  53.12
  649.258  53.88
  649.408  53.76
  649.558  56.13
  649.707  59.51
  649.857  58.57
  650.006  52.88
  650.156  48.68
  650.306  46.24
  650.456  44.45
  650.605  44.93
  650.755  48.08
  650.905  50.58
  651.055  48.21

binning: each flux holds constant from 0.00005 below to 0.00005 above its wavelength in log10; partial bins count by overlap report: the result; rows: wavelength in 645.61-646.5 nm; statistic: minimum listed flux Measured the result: 40.05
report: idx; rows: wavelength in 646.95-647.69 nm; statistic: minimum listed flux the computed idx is 45.23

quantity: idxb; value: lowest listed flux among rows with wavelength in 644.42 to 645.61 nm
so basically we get 39.39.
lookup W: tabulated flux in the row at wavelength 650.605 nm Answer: 44.93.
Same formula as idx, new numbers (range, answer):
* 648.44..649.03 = 47.29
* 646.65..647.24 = 46.03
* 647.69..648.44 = 38.2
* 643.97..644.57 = 48.9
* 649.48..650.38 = 46.24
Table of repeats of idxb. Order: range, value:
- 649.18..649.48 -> 53.76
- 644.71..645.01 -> 56.41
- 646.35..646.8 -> 51.25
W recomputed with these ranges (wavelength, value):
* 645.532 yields 40.8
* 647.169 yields 46.03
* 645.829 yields 40.05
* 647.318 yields 45.23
